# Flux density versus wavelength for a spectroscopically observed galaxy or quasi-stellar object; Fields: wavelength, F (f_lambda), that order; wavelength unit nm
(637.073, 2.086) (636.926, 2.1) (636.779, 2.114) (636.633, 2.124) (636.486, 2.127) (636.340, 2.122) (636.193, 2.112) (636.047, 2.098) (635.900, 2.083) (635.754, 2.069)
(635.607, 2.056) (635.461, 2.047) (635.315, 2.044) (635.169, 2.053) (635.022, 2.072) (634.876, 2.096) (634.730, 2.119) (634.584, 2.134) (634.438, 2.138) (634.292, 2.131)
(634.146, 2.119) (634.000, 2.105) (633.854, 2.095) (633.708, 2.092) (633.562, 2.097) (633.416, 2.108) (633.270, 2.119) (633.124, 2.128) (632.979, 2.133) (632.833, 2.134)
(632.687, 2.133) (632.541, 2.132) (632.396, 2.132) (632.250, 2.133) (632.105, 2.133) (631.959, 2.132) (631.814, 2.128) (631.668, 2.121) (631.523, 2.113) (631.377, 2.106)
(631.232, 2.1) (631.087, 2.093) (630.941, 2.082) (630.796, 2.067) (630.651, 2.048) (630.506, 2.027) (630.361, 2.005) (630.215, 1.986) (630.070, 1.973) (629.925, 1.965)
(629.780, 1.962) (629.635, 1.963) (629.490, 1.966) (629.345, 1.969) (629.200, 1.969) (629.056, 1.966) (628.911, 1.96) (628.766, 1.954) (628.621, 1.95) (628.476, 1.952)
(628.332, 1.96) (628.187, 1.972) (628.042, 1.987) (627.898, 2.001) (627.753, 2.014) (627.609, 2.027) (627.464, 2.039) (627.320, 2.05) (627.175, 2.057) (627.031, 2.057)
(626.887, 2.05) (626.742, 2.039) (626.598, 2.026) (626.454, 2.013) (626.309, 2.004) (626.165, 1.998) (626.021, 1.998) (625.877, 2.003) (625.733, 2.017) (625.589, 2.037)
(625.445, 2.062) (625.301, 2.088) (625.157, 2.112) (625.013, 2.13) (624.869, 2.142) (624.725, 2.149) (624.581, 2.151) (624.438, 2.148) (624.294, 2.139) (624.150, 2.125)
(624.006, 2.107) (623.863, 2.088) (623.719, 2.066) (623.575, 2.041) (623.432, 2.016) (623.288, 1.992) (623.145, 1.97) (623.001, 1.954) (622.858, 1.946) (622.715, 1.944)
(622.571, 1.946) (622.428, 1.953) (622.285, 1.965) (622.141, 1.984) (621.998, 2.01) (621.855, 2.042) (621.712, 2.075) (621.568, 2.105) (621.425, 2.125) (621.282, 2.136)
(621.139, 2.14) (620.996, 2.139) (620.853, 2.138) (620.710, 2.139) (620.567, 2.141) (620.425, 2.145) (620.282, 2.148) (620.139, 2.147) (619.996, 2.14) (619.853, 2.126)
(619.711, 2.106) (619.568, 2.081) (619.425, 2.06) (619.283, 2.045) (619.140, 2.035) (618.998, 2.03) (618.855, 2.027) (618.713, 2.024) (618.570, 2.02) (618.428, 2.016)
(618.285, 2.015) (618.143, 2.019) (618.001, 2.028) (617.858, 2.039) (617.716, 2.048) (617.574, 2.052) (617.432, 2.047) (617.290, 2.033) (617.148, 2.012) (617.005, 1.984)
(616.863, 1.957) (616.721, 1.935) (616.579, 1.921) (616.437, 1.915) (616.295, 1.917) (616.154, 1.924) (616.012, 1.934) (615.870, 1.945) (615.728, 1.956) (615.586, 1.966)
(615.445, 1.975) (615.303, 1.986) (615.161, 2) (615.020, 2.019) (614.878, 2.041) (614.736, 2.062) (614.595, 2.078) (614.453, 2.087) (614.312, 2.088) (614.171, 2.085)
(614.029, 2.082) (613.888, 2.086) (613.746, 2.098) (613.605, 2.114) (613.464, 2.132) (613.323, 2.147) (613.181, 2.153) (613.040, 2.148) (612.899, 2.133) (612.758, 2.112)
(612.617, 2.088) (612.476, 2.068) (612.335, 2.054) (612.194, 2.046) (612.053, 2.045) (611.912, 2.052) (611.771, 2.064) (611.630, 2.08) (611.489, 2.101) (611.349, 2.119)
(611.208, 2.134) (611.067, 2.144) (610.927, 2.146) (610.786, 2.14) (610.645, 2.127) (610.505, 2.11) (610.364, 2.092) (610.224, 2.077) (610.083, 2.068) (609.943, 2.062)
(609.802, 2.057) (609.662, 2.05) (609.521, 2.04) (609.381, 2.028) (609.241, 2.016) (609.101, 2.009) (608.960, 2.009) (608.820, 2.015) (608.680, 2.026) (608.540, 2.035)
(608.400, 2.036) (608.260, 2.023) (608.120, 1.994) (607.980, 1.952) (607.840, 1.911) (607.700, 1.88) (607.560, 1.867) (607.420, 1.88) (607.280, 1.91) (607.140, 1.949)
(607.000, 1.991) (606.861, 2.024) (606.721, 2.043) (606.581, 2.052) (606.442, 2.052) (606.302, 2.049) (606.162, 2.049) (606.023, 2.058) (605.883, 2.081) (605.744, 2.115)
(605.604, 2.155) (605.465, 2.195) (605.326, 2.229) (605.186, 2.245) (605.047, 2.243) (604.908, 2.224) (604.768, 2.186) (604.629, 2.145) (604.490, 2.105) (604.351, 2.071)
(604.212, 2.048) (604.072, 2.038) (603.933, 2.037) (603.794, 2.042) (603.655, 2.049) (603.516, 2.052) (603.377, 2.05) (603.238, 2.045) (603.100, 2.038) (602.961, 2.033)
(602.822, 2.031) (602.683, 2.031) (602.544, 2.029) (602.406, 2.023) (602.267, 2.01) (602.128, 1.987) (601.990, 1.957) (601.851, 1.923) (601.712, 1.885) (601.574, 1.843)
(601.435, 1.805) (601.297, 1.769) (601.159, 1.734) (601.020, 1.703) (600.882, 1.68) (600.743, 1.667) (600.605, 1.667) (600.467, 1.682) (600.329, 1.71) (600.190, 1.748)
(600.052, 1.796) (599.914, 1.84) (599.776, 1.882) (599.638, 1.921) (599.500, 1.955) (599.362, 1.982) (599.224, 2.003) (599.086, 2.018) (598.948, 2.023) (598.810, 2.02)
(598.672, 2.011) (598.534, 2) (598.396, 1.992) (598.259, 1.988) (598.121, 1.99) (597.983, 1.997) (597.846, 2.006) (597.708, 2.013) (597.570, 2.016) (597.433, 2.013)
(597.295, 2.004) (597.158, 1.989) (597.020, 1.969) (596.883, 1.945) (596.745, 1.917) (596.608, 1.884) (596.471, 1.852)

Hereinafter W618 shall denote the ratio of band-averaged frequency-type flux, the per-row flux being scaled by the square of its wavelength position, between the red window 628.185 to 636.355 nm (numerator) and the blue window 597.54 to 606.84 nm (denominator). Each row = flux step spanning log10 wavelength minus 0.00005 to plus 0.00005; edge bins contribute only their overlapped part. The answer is 1.1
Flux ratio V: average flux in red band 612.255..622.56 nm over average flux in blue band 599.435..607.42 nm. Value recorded 1.04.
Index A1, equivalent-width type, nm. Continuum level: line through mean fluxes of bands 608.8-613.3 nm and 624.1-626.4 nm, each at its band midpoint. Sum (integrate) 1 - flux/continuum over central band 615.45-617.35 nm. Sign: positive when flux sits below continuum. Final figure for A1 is 0.12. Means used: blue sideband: 2.08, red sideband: 2.08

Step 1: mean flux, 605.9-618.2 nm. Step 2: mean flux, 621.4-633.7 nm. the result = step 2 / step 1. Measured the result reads 1.00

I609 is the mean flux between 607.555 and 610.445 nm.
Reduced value 2.02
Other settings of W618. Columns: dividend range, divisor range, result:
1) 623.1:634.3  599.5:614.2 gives 1.09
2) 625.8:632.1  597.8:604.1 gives 1.15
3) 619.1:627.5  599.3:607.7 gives 1.11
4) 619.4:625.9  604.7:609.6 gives 1.07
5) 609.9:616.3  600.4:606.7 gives 1.07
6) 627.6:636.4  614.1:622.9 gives 1.06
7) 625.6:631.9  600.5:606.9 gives 1.09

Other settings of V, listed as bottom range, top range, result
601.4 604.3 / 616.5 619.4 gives 1.01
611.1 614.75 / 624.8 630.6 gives 0.96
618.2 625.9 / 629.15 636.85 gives 1.01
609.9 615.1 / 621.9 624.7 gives 0.97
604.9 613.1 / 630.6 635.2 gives 1.02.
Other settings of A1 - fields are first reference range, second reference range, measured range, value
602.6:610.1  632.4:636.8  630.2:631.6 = 0.02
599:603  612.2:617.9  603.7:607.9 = -0.29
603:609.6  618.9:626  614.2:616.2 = 0.05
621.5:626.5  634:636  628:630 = 0.10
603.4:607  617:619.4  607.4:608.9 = 0.08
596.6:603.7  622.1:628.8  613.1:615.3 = -0.11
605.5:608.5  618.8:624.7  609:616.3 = -0.12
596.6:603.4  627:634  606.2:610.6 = -0.12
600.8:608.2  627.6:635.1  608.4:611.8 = -0.09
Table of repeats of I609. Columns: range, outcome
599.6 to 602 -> 1.78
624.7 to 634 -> 2.05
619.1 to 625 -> 2.08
